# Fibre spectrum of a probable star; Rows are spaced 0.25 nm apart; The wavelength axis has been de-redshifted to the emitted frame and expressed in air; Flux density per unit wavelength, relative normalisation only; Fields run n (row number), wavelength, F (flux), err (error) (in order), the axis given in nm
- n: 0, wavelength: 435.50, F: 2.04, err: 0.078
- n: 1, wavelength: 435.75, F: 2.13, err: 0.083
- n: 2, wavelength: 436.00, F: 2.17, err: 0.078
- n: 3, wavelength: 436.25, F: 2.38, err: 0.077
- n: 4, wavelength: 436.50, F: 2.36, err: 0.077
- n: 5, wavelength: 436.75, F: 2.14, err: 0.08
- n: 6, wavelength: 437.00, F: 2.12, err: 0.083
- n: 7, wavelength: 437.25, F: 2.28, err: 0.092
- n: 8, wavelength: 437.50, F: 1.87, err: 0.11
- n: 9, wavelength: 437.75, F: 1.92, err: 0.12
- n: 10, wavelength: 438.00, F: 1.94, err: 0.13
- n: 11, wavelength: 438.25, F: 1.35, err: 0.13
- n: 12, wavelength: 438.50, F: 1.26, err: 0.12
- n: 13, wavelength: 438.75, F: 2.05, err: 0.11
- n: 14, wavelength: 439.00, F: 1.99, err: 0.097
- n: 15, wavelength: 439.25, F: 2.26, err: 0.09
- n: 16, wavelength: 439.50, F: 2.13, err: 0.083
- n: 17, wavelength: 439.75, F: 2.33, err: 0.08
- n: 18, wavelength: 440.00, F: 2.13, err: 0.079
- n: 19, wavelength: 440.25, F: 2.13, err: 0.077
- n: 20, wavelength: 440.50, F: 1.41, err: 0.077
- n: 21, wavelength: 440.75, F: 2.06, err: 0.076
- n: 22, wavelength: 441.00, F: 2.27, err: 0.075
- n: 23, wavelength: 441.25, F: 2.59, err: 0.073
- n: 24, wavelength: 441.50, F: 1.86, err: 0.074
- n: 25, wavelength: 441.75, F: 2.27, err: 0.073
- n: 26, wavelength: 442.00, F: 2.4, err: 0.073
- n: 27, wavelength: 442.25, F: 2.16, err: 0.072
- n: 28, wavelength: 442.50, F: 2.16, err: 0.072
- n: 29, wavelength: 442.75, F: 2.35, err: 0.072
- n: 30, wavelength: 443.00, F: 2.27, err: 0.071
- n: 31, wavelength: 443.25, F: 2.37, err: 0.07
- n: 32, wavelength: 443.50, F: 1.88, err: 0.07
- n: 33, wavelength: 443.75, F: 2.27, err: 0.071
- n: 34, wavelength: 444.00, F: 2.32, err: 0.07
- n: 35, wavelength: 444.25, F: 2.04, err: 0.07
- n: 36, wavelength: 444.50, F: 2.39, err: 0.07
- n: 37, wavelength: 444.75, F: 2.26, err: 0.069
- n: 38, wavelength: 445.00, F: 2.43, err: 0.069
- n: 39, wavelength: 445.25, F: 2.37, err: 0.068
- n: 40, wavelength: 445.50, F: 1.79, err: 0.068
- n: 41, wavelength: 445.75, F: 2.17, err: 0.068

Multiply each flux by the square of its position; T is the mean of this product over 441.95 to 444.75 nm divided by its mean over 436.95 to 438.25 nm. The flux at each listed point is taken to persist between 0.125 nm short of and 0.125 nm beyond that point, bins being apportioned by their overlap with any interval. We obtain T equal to 1.17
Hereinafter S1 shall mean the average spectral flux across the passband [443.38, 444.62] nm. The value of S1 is 2.18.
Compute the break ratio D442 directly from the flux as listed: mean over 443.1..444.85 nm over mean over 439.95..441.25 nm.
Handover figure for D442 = 1.08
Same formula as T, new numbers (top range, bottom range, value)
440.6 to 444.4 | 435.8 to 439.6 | 1.12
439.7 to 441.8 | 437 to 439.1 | 1.15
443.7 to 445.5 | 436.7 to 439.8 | 1.19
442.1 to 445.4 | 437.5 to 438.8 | 1.36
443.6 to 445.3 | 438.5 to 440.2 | 1.12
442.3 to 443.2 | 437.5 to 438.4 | 1.33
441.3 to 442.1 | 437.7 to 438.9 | 1.32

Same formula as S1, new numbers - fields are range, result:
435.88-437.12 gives 2.23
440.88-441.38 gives 2.43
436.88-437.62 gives 2.09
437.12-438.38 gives 1.87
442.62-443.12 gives 2.31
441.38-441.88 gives 2.07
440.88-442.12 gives 2.28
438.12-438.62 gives 1.31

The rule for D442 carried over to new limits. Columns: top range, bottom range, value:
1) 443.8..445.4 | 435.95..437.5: 1.03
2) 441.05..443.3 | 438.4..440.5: 1.13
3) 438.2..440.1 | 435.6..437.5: 0.89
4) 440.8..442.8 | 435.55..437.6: 1.03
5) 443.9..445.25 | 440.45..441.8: 1.09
